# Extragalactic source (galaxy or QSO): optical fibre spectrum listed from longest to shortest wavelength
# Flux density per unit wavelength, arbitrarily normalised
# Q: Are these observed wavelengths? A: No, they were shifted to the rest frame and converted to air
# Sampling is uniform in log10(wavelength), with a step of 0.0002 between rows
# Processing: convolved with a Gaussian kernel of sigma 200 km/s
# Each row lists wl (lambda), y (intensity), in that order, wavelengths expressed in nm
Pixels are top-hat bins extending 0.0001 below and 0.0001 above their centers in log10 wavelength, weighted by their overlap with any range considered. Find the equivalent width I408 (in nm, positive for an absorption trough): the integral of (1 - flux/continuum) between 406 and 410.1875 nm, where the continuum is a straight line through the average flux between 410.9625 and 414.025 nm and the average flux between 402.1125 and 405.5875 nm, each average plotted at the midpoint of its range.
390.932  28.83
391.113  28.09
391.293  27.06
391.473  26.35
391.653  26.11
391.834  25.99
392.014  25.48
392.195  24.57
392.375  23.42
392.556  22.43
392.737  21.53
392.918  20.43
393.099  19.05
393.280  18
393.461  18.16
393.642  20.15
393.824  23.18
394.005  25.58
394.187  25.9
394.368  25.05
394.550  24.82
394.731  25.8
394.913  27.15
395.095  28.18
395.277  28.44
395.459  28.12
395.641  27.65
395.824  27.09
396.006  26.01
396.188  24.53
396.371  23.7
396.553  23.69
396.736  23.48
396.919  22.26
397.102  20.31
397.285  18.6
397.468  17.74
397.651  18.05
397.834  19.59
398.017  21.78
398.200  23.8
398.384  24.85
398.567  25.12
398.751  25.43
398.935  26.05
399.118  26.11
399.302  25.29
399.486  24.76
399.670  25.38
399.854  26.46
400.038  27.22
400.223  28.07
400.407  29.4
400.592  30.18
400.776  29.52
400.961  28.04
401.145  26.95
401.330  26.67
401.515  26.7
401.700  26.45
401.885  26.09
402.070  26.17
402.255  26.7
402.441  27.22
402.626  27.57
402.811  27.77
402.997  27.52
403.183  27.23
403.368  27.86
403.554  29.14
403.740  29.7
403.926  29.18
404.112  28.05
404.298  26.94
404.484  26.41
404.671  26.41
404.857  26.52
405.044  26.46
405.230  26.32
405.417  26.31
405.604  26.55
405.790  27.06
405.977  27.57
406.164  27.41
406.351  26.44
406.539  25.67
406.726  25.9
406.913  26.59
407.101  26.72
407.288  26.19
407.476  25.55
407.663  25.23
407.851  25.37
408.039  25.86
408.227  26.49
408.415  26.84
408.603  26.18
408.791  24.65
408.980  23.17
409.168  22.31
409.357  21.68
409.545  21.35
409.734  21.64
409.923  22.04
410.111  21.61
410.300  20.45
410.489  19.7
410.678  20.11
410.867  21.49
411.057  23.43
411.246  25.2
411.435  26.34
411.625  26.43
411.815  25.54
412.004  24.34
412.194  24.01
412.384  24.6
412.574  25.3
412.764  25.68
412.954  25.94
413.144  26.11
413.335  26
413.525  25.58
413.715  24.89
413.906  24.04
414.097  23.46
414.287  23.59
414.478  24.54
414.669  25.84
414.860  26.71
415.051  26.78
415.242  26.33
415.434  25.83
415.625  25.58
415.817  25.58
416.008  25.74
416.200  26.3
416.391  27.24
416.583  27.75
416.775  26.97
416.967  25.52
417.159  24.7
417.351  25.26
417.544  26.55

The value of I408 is 0.24 nm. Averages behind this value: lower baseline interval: 27.4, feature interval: 24.8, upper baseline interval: 25.2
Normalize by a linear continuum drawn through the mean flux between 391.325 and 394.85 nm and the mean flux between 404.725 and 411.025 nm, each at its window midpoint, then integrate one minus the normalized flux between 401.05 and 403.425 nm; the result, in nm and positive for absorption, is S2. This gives -0.28 nm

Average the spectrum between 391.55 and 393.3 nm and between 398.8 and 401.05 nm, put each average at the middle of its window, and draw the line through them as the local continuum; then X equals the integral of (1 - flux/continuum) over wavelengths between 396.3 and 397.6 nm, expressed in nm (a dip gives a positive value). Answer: 0.21 nm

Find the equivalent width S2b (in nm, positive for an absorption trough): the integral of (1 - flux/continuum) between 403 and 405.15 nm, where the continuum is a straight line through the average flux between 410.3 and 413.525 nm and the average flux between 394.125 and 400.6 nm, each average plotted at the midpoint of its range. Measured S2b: -0.26 nm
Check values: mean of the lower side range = 24.8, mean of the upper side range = 24.3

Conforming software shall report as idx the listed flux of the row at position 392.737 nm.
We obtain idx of 21.53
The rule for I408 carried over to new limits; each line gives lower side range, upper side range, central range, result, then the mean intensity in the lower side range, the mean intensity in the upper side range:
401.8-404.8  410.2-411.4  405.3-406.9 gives -0.07 nm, 27.5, 22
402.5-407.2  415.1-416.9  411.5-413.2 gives 0.08 nm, 27.2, 26.4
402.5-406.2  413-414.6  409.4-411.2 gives 0.30 nm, 27.4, 24.8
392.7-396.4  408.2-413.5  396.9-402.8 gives -0.27 nm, 24.3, 23.9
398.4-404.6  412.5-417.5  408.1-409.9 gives 0.18 nm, 27.2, 25.7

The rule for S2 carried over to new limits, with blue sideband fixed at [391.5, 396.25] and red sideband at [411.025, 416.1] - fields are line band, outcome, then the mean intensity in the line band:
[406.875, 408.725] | -0.07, 26.1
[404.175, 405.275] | -0.07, 26.6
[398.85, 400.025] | -0.05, 25.8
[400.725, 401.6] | -0.10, 27.5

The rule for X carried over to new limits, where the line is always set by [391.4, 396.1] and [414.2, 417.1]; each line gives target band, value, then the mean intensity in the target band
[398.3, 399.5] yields -0.03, 25.4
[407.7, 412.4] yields 0.36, 23.6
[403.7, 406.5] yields -0.20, 27.1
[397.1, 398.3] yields 0.23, 20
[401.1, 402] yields -0.06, 26.5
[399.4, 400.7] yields -0.13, 27.4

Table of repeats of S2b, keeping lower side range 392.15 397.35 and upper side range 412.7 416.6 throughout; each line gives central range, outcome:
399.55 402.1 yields -0.322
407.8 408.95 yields -0.033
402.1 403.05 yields -0.108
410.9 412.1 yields 0.015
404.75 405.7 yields -0.065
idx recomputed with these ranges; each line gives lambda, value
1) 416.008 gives 25.74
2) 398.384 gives 24.85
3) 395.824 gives 27.09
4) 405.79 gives 27.06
